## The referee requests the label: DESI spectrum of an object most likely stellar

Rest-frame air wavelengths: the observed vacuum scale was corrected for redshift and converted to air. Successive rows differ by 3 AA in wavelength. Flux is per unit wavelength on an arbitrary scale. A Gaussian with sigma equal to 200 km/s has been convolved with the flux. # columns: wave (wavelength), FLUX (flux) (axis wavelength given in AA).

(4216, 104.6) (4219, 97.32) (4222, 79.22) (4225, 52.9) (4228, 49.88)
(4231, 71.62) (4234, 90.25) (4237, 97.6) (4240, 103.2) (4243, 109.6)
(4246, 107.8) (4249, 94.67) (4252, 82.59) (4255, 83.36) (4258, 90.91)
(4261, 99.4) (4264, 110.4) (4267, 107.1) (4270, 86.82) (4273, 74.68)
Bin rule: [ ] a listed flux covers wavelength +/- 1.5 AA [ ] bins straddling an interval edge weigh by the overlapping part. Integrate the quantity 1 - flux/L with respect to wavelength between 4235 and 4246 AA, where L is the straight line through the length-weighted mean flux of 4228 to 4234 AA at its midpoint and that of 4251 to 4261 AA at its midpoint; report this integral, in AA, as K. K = -3.7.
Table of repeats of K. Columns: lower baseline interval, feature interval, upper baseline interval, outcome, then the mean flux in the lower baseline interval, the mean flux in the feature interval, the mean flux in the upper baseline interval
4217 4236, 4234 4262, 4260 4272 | -2.6 AA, 75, 96.2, 99.9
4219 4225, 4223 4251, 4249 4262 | -1.0 AA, 77.2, 86.2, 89.3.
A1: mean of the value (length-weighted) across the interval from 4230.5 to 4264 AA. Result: 95.1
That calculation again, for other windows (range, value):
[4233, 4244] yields 100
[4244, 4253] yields 96.5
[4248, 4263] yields 90.7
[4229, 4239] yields 85.5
